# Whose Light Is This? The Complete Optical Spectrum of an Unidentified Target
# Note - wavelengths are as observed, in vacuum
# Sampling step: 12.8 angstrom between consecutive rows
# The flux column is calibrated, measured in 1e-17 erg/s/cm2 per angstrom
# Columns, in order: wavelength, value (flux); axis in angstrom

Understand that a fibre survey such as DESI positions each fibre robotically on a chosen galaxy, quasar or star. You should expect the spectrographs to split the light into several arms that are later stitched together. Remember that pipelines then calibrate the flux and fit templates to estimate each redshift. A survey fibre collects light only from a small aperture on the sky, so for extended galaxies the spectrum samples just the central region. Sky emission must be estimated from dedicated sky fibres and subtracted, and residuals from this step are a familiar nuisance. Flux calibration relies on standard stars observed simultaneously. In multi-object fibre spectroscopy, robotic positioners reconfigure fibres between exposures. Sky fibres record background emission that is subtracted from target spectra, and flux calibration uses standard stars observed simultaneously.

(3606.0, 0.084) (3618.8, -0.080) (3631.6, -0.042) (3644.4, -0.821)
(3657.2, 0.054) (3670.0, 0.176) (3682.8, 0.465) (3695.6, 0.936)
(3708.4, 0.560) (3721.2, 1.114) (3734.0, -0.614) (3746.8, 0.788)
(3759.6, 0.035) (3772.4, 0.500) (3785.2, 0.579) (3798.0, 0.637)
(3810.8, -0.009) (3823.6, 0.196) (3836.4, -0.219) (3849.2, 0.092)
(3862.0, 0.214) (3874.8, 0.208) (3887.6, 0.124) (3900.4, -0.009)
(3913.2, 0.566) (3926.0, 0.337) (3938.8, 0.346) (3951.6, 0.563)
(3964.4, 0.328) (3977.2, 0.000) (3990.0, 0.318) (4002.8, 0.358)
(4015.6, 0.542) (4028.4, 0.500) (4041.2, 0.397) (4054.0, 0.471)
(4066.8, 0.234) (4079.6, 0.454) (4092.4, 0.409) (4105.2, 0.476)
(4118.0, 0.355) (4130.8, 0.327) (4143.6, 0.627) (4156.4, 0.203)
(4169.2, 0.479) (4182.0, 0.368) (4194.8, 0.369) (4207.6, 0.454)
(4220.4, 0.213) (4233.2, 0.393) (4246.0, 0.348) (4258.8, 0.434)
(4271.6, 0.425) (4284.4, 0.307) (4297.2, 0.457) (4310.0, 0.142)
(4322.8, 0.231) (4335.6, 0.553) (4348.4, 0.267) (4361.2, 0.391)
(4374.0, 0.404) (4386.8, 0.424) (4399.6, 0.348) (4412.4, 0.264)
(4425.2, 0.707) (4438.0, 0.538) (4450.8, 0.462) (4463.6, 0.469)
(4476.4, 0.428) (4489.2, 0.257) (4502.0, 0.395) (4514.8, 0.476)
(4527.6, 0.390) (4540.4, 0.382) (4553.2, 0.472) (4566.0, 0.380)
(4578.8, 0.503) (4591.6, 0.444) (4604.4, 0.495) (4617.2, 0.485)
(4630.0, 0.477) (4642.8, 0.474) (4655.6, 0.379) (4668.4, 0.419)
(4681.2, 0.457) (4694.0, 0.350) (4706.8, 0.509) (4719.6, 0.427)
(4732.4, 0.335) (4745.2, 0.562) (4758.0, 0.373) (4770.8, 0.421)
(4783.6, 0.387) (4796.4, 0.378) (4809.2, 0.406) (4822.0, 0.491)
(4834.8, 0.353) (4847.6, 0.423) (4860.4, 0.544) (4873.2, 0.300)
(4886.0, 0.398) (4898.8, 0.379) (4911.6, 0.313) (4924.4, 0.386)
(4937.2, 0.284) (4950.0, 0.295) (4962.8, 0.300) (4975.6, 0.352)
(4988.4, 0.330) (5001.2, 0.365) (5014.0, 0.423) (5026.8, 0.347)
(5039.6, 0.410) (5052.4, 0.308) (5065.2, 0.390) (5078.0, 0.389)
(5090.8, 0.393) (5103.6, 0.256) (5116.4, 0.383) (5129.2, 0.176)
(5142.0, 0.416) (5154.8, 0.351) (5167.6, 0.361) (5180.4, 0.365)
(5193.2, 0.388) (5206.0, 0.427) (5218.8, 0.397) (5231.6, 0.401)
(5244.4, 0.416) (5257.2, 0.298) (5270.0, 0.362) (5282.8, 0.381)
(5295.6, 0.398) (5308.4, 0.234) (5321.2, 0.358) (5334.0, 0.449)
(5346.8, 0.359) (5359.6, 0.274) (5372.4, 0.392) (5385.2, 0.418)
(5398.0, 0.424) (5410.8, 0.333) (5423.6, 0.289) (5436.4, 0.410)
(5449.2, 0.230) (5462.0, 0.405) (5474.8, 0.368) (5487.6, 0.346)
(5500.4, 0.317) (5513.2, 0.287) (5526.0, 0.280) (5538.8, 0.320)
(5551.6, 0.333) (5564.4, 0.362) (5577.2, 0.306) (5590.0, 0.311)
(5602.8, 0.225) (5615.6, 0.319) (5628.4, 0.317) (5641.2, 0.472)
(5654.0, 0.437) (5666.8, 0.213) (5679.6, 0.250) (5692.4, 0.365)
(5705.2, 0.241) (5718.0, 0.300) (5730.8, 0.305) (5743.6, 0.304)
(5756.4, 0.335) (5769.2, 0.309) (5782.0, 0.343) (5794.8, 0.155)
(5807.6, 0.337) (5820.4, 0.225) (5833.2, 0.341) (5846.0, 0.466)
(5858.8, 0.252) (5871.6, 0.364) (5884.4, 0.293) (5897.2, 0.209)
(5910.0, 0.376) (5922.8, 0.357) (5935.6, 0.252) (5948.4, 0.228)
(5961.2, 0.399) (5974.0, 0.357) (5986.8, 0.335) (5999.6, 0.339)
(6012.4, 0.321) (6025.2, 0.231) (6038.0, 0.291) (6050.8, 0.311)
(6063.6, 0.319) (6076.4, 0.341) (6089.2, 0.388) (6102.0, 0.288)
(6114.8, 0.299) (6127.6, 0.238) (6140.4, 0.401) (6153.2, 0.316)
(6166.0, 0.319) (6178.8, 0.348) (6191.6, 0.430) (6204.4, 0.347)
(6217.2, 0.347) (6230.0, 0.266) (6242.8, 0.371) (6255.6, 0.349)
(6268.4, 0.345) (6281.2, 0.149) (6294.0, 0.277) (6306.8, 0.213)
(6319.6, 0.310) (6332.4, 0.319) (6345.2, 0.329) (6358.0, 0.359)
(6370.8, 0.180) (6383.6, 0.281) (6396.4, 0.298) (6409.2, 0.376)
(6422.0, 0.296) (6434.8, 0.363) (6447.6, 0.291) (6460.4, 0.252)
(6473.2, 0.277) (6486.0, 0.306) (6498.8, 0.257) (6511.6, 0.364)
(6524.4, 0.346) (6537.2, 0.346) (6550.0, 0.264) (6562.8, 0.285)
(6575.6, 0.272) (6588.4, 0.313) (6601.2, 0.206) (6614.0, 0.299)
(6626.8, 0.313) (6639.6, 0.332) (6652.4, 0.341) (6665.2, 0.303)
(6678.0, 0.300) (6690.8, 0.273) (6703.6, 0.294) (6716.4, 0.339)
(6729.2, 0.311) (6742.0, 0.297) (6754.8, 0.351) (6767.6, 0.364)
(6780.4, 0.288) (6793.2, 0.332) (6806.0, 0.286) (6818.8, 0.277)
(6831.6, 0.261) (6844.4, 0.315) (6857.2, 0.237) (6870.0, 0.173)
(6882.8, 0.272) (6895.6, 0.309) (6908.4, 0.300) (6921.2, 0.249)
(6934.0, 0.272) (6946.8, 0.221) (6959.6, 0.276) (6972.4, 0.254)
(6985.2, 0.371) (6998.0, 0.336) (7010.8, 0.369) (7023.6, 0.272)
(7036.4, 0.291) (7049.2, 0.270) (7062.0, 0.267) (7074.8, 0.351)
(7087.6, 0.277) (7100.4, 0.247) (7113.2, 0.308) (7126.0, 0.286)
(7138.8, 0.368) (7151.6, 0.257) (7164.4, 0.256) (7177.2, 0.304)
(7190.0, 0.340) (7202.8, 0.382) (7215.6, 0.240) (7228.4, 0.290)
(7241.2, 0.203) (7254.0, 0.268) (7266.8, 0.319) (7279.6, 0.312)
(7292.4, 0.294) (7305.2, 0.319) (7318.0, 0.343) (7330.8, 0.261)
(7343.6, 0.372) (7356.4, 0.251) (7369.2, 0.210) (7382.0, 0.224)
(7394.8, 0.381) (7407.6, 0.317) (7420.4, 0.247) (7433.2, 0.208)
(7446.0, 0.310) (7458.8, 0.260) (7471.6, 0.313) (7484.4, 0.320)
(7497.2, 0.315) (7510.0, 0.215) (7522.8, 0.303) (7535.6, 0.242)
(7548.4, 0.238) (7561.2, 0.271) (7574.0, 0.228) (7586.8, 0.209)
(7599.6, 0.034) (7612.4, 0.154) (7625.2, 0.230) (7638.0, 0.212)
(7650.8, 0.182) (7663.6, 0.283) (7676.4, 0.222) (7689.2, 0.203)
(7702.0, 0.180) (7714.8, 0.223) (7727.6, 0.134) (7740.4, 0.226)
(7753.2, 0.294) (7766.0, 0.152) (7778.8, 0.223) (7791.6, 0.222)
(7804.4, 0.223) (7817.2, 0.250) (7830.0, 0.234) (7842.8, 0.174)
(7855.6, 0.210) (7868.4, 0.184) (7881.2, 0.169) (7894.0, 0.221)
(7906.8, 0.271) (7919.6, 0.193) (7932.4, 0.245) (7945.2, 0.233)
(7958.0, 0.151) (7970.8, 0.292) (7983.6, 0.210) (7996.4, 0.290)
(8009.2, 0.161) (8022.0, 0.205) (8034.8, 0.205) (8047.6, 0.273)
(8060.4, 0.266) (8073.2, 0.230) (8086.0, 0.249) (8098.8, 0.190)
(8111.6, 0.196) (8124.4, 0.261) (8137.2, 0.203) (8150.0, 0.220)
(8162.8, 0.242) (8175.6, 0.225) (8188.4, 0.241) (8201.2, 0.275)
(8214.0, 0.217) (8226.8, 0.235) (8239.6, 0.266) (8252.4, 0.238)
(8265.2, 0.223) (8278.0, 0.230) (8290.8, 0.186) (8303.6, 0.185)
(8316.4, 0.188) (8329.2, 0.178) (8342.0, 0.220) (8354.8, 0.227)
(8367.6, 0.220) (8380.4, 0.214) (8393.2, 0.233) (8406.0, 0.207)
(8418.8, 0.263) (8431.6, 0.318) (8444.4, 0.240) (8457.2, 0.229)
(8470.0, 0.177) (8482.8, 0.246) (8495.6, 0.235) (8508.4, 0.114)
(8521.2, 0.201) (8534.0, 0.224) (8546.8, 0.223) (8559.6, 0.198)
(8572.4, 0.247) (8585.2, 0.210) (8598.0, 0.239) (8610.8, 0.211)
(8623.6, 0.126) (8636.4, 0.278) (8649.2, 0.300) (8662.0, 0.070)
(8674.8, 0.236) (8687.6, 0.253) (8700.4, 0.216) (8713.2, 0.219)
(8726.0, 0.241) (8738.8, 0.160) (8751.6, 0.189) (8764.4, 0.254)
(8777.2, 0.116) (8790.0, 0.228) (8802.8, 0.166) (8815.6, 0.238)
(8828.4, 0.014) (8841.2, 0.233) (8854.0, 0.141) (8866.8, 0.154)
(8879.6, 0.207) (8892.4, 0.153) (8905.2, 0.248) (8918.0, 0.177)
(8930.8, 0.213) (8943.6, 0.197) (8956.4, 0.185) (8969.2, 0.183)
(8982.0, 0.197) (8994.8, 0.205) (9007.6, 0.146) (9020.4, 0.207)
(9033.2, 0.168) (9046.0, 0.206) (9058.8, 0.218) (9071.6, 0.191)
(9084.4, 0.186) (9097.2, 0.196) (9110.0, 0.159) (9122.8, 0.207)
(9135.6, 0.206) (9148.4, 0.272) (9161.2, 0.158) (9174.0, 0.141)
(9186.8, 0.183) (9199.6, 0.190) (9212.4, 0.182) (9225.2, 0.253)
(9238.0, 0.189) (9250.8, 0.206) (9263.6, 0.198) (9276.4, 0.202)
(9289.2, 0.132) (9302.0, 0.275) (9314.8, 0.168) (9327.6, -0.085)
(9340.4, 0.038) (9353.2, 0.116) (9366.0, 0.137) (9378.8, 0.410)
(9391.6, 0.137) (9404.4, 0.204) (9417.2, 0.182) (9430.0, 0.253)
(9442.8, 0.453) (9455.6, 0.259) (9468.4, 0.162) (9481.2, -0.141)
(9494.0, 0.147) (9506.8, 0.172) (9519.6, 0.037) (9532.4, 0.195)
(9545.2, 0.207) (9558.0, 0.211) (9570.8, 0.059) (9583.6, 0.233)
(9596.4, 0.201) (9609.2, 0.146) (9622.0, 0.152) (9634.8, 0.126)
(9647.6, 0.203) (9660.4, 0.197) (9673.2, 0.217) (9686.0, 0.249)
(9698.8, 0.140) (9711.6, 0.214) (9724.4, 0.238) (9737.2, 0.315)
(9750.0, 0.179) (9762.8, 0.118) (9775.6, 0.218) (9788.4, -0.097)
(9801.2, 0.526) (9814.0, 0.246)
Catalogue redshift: 0.492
